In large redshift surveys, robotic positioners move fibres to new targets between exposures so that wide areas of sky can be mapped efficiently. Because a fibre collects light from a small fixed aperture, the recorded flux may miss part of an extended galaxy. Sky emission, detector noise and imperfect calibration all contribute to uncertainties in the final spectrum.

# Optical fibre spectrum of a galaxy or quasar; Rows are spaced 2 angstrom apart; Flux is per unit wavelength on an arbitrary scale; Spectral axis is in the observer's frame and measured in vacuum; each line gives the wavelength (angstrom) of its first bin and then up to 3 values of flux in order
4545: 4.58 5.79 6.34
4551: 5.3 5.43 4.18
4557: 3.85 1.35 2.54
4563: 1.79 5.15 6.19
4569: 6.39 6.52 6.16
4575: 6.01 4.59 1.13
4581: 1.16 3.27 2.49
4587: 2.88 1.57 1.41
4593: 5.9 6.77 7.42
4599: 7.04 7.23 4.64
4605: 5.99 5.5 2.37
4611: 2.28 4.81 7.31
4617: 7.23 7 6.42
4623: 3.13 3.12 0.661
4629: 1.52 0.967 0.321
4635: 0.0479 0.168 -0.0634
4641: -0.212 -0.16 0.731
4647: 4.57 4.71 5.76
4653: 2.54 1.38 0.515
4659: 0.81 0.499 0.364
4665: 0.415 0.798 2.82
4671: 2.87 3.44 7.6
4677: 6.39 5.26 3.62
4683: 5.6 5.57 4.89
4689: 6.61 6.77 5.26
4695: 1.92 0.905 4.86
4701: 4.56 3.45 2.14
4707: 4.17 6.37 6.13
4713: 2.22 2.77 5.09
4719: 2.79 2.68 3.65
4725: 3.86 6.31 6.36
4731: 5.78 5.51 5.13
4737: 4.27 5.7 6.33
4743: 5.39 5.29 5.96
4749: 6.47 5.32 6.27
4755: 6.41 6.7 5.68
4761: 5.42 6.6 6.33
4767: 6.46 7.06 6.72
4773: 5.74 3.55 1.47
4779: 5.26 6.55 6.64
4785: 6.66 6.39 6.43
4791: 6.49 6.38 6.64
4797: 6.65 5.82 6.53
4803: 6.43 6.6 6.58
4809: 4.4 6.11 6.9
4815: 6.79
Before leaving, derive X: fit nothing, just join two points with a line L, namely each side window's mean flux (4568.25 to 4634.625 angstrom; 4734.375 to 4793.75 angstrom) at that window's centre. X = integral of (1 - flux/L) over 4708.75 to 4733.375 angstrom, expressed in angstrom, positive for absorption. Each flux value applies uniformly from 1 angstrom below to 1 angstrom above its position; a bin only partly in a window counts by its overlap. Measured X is 4.18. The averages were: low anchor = 4.23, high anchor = 5.84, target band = 4.5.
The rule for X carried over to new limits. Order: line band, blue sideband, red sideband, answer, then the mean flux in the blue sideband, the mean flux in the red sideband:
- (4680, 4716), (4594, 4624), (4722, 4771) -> 8.90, 5.68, 5.78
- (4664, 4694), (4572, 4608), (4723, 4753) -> 3.52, 4.51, 5.51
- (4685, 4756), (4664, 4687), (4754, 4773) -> 5.89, 4.07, 6.34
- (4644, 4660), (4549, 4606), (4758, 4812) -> 7.60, 4.47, 5.98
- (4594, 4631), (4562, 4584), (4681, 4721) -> -4.73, 4.4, 4.26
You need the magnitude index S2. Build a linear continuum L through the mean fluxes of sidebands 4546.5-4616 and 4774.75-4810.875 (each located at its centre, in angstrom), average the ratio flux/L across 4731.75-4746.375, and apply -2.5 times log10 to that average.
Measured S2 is 0.03 mag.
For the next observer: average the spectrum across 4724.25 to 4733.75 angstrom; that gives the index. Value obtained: 5.61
